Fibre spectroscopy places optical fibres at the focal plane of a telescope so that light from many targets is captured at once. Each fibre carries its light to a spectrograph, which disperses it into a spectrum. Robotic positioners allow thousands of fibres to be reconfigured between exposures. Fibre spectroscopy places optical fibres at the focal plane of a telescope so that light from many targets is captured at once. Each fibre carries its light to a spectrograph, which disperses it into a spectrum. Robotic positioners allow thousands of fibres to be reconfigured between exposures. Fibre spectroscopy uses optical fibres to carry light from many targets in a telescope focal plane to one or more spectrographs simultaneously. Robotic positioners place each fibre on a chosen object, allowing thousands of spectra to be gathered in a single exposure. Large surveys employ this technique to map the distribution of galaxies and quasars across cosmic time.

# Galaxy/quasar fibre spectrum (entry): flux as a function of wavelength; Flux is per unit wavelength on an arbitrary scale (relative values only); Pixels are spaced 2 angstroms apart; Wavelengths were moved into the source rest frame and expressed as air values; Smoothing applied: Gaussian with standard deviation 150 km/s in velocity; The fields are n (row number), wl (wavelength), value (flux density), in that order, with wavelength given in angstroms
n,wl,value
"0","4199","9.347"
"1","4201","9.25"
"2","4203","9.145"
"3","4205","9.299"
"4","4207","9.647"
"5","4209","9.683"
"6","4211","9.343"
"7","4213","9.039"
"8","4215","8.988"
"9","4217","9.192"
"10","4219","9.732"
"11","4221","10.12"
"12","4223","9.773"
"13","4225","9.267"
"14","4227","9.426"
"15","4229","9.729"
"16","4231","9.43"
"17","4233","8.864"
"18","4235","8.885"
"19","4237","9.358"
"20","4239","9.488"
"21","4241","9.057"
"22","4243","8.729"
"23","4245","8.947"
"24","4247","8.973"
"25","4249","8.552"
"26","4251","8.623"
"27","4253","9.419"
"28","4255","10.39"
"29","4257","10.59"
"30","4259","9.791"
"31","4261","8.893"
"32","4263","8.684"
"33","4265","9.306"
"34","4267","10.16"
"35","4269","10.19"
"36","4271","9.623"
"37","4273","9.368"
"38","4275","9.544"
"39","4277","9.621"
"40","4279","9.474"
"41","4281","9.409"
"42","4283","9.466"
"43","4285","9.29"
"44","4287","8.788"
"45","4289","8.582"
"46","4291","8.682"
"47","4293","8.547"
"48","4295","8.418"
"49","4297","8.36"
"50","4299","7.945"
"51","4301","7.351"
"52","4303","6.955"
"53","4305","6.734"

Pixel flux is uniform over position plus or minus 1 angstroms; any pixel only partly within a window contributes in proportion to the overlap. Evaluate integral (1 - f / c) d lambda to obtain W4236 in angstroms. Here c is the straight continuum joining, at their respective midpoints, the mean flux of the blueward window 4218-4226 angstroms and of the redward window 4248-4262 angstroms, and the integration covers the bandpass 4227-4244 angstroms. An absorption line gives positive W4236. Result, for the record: 0.7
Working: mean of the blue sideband 9.72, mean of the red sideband 9.47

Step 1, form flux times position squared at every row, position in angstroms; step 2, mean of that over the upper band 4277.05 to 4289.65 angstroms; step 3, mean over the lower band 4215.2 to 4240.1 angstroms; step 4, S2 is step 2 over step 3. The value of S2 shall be 1.00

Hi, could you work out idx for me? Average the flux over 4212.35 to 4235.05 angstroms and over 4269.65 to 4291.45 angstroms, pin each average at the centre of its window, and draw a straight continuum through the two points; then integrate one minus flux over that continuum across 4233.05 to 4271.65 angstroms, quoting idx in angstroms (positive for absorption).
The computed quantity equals 0.0 angstroms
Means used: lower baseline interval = 9.4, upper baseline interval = 9.29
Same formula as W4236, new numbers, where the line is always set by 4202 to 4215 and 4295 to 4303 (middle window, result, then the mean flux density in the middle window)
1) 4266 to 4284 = -3.1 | 9.65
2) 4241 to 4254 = -0.3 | 8.89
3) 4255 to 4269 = -2.0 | 9.67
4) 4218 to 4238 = -1.0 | 9.46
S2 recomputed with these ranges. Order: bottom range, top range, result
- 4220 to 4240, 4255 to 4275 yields 1.04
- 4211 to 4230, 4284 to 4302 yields 0.92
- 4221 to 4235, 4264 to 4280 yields 1.05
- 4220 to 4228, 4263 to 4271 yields 1.03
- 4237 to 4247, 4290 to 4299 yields 0.95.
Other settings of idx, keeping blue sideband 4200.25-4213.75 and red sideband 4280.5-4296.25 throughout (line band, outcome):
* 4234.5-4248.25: 0.1 angstroms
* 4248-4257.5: -0.4 angstroms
